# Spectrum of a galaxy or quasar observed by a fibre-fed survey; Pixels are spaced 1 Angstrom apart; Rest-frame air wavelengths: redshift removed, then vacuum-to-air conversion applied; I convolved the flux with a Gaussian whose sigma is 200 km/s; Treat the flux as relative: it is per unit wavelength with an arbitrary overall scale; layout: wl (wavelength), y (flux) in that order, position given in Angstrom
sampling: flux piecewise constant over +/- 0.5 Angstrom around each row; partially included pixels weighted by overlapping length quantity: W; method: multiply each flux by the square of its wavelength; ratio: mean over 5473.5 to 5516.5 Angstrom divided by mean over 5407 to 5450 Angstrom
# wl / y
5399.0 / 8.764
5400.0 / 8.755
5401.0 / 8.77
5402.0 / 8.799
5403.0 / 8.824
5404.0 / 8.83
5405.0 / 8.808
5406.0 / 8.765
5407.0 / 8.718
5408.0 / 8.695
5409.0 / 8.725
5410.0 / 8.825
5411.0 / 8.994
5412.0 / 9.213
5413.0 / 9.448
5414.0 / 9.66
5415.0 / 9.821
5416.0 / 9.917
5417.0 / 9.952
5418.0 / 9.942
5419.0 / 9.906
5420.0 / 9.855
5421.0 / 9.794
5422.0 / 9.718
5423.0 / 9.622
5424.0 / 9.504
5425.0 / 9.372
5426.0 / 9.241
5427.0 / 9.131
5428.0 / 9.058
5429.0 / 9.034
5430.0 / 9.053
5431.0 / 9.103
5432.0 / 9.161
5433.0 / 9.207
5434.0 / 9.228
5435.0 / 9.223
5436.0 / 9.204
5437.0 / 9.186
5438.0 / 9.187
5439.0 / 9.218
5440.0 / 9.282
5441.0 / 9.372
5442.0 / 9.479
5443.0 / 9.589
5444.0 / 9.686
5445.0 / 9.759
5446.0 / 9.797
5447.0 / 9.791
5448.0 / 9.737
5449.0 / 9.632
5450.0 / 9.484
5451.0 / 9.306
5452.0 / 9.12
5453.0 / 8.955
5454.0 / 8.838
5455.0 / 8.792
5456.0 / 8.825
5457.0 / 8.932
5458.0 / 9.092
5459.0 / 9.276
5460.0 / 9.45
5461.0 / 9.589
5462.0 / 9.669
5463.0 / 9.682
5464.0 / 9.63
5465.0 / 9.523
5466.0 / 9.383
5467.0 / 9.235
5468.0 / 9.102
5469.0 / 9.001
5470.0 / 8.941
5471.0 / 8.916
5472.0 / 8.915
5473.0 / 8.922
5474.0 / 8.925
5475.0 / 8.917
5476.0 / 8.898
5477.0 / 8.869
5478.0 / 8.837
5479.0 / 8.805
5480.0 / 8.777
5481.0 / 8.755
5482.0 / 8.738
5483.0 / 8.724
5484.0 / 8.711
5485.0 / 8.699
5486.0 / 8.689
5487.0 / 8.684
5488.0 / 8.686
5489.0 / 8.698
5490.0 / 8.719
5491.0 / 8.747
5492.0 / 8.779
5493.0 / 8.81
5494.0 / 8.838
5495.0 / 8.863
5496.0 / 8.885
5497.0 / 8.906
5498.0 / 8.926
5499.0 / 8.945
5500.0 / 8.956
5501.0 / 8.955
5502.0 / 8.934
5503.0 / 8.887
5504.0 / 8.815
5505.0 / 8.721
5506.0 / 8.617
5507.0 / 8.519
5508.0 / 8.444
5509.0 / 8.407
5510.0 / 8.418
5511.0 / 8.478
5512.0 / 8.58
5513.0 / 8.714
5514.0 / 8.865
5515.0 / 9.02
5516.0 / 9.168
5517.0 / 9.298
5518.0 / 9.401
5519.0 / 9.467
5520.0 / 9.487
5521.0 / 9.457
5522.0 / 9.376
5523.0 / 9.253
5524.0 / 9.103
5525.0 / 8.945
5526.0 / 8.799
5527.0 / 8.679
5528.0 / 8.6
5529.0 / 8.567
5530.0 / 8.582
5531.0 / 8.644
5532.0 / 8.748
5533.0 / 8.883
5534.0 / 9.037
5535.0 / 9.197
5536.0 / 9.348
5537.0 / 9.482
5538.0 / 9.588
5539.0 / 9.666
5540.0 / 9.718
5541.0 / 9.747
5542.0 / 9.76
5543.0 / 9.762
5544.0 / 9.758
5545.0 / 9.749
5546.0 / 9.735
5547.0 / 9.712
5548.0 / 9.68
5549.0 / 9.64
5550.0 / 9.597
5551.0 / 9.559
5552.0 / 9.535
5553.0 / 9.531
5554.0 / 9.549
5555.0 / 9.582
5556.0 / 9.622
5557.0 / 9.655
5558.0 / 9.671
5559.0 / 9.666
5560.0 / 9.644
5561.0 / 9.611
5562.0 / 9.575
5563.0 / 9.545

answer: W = 0.96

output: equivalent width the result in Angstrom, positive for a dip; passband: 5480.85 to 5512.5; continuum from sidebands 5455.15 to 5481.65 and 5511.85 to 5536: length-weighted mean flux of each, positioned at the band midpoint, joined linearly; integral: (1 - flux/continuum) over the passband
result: 1.1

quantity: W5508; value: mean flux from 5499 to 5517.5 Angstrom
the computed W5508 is 8.77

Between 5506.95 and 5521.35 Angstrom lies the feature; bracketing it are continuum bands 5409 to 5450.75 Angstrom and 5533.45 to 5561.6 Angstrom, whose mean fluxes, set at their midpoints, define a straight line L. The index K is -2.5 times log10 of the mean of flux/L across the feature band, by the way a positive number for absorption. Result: 0.07 mag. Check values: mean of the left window 9.44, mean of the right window 9.6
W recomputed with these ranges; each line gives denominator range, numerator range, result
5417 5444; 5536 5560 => 1.07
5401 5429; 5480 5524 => 0.99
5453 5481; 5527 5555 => 1.06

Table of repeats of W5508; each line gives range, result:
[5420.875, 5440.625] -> 9.27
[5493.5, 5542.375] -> 8.99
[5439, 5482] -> 9.22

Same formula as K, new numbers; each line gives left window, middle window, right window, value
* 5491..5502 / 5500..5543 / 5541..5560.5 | 0.03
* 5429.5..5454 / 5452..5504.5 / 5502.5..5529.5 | 0.02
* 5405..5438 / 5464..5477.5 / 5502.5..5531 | 0.00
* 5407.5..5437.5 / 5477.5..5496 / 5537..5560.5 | 0.09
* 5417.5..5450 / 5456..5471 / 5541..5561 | 0.02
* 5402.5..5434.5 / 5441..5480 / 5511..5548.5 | 0.00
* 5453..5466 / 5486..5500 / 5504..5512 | -0.01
